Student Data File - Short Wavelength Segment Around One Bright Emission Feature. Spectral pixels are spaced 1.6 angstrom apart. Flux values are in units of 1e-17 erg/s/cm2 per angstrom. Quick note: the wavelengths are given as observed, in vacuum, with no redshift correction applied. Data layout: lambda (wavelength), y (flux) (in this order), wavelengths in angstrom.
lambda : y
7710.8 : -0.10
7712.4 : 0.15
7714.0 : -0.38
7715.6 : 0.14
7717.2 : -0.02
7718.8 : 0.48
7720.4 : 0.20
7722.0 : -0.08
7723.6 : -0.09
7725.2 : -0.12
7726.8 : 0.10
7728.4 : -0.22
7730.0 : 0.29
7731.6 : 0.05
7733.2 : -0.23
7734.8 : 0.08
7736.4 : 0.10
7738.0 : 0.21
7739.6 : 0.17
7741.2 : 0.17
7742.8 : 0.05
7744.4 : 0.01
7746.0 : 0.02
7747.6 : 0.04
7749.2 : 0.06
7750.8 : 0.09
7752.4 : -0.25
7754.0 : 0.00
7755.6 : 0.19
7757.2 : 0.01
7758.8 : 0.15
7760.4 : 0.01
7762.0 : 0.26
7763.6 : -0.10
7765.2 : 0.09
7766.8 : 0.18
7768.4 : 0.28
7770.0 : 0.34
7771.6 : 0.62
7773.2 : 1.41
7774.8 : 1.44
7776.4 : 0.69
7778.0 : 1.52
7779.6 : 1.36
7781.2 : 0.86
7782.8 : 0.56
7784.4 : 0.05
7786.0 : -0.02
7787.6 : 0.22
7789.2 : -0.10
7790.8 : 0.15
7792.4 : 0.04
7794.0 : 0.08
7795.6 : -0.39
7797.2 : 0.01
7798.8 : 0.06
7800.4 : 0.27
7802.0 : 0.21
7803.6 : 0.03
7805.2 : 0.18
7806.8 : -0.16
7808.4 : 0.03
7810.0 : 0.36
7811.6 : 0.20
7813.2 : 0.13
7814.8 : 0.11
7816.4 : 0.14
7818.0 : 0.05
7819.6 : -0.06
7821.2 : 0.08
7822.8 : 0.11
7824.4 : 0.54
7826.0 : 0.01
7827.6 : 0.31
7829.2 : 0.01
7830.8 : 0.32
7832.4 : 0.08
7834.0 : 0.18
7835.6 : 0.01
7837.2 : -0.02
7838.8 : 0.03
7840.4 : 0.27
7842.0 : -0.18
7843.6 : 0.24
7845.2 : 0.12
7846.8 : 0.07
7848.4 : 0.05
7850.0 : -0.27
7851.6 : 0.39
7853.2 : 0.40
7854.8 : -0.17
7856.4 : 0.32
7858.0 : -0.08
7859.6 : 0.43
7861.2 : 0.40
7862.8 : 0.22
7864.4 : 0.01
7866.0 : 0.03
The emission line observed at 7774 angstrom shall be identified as [O II]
